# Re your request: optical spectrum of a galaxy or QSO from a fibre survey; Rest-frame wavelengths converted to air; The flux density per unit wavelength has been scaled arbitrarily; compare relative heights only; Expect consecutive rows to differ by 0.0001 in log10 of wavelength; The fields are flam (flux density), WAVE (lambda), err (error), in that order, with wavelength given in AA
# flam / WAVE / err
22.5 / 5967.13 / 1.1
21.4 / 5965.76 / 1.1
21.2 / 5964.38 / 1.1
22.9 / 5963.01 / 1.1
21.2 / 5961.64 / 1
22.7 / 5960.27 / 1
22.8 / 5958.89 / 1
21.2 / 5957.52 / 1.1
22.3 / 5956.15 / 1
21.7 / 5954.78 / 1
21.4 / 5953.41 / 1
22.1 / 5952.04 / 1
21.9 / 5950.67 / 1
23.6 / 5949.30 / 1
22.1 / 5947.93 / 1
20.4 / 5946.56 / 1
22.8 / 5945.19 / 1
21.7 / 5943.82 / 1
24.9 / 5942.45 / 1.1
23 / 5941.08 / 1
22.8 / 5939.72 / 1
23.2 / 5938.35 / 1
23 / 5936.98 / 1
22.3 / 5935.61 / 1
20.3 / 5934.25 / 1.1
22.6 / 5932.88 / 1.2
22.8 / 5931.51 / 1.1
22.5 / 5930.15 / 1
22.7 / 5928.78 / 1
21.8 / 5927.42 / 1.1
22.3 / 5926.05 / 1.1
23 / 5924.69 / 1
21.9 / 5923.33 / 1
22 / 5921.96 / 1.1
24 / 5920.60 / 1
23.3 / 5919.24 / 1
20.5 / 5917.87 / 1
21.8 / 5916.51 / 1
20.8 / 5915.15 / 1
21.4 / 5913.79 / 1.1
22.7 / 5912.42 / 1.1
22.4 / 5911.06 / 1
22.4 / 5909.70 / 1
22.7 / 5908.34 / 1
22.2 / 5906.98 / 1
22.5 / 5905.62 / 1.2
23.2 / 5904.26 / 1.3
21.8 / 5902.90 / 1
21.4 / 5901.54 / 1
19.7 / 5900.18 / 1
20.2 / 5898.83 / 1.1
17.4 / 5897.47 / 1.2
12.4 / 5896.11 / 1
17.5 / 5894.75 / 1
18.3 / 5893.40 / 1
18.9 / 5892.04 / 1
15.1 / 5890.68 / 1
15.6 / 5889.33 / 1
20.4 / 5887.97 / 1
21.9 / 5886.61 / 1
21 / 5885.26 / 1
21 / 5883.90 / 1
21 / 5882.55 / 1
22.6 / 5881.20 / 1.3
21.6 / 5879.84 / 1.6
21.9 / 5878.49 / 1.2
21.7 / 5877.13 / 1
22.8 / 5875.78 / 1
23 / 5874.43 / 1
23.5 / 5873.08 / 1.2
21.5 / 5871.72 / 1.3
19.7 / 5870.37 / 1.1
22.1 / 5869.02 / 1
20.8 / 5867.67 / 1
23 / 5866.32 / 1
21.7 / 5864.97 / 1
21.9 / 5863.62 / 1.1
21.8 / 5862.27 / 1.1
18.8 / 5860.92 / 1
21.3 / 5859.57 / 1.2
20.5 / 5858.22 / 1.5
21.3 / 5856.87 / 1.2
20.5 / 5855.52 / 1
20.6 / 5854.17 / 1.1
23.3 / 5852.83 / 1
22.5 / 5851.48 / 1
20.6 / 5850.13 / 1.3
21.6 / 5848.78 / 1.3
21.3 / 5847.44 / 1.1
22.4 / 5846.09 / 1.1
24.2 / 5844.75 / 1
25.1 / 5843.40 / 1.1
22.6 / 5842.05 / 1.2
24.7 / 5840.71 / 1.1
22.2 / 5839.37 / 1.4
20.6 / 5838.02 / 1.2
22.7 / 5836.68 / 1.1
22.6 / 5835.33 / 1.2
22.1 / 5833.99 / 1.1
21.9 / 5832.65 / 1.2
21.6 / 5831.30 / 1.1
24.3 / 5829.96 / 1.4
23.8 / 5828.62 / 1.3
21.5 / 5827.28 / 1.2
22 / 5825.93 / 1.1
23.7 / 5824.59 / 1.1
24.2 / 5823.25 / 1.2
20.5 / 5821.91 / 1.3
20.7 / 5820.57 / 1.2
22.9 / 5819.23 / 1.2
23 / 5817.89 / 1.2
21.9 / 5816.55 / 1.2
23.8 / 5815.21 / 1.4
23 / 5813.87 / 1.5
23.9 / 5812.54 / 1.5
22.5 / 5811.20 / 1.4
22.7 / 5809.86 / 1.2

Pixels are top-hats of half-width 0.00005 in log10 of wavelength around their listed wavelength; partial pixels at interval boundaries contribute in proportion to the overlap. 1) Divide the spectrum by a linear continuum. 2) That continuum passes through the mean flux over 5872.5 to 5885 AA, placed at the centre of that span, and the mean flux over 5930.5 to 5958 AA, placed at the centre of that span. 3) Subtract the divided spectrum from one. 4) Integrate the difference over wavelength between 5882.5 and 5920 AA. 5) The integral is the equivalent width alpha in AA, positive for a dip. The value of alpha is 3.1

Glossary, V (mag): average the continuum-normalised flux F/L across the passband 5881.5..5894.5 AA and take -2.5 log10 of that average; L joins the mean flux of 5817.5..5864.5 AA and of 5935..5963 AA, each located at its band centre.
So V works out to 0.15 mag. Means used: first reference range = 22.1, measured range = 19.3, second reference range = 22.4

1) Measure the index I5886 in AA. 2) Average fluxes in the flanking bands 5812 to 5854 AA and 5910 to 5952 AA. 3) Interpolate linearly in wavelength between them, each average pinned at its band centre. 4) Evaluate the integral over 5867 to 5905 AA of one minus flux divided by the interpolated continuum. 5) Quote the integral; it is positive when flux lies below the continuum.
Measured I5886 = 3.68 AA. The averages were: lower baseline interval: 22.6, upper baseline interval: 22.3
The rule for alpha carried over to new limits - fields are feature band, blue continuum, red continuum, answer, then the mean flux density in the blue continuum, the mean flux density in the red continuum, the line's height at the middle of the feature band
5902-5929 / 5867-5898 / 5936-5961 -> -1.3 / 20.1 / 22.4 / 21.2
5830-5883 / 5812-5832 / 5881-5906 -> -2.1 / 22.7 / 19.5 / 21.2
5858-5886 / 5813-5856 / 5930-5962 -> 1.0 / 22.5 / 22.3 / 22.4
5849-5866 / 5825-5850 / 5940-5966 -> 0.9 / 22.6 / 22.2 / 22.5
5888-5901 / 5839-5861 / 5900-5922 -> 2.7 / 22.1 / 22.1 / 22.1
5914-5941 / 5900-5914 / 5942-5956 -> -0.2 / 22.1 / 22.2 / 22.2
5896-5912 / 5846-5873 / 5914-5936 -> 0.6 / 21.4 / 22.2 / 21.9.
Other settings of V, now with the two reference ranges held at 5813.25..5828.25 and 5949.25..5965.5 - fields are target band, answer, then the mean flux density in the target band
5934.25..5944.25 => -0.037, 22.8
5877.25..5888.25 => 0.040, 21.5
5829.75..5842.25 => -0.002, 22.5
